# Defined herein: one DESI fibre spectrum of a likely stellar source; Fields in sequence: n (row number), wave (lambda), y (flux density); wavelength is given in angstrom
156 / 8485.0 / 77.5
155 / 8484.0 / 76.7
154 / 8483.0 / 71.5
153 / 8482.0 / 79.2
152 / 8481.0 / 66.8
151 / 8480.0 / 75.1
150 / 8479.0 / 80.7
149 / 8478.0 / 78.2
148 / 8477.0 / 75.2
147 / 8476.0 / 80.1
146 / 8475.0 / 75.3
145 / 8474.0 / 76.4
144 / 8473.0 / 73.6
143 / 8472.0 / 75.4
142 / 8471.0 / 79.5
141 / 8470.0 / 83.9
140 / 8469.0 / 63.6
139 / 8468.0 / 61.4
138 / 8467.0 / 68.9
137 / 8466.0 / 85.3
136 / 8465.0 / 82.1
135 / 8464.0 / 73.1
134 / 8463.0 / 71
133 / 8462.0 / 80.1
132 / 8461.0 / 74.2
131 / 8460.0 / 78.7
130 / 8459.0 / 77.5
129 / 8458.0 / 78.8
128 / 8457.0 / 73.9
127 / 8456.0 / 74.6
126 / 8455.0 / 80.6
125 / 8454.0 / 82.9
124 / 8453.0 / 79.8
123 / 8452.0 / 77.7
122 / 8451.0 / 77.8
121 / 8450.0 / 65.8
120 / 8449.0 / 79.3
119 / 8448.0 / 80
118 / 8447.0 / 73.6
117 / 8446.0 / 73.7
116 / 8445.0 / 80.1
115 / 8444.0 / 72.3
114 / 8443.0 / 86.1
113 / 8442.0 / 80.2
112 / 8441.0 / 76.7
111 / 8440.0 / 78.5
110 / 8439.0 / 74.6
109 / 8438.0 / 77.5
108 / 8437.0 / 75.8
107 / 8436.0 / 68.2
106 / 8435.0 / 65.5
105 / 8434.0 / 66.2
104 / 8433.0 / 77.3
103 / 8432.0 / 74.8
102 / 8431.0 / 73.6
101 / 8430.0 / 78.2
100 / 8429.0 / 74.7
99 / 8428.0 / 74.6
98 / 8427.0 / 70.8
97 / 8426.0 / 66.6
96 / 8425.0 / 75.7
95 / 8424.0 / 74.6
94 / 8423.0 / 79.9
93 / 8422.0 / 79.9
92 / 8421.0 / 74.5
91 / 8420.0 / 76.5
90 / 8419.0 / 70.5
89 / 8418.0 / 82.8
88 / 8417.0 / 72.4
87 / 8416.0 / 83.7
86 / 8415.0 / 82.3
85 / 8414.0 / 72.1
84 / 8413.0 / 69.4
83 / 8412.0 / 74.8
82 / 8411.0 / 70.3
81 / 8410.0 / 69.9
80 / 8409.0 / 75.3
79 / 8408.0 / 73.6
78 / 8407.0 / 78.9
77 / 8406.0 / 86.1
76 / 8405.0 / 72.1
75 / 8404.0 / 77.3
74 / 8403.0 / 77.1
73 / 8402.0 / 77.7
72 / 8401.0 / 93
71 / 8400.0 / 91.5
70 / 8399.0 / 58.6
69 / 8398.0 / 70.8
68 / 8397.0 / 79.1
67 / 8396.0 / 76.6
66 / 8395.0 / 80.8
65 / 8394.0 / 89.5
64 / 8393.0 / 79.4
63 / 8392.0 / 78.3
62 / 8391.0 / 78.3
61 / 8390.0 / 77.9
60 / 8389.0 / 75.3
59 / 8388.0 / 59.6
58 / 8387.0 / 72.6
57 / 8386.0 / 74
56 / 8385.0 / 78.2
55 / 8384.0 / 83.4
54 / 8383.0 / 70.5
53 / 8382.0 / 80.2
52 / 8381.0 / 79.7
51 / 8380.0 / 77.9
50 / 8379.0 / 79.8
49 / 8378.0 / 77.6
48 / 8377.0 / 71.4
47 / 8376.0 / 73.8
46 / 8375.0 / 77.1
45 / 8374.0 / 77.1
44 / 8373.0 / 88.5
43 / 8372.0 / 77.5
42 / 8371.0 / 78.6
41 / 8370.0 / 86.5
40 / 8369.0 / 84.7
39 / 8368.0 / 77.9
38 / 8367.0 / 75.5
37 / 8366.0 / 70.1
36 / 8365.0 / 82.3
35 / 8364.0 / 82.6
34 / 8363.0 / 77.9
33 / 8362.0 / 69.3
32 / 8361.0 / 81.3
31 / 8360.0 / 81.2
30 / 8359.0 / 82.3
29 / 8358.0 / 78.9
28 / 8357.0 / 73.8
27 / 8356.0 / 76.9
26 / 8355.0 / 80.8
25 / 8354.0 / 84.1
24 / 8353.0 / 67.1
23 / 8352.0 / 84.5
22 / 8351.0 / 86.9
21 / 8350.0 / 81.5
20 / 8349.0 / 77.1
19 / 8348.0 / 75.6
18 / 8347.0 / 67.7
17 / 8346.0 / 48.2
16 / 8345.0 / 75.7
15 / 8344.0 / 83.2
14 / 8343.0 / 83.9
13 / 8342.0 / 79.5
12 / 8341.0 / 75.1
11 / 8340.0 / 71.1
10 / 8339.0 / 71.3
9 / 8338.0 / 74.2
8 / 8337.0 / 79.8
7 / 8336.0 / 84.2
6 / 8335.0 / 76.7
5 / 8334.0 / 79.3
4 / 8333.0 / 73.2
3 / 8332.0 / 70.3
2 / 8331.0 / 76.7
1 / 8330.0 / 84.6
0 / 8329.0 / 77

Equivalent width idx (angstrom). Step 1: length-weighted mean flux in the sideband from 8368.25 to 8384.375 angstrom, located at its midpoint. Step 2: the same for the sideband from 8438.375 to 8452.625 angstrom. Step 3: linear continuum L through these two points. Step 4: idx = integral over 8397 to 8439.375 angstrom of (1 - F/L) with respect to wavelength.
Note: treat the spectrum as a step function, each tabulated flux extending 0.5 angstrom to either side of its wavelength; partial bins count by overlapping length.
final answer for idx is 1.3 angstrom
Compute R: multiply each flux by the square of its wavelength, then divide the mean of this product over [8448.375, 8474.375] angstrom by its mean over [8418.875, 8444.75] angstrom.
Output 1.0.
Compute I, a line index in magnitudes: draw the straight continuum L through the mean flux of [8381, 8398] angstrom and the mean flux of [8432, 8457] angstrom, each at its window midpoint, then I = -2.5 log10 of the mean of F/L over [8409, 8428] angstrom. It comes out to 0.023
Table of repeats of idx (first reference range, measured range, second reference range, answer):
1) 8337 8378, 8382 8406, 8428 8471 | -0.18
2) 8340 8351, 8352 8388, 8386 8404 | -0.78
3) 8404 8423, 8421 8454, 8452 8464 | 0.55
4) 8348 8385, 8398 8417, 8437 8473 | 0.27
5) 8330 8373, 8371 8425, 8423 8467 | -0.22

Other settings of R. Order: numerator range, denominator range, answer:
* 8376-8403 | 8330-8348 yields 1.04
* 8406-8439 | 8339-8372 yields 0.98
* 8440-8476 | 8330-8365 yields 1.02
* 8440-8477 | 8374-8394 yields 1.02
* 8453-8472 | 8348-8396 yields 0.99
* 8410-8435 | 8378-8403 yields 0.97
